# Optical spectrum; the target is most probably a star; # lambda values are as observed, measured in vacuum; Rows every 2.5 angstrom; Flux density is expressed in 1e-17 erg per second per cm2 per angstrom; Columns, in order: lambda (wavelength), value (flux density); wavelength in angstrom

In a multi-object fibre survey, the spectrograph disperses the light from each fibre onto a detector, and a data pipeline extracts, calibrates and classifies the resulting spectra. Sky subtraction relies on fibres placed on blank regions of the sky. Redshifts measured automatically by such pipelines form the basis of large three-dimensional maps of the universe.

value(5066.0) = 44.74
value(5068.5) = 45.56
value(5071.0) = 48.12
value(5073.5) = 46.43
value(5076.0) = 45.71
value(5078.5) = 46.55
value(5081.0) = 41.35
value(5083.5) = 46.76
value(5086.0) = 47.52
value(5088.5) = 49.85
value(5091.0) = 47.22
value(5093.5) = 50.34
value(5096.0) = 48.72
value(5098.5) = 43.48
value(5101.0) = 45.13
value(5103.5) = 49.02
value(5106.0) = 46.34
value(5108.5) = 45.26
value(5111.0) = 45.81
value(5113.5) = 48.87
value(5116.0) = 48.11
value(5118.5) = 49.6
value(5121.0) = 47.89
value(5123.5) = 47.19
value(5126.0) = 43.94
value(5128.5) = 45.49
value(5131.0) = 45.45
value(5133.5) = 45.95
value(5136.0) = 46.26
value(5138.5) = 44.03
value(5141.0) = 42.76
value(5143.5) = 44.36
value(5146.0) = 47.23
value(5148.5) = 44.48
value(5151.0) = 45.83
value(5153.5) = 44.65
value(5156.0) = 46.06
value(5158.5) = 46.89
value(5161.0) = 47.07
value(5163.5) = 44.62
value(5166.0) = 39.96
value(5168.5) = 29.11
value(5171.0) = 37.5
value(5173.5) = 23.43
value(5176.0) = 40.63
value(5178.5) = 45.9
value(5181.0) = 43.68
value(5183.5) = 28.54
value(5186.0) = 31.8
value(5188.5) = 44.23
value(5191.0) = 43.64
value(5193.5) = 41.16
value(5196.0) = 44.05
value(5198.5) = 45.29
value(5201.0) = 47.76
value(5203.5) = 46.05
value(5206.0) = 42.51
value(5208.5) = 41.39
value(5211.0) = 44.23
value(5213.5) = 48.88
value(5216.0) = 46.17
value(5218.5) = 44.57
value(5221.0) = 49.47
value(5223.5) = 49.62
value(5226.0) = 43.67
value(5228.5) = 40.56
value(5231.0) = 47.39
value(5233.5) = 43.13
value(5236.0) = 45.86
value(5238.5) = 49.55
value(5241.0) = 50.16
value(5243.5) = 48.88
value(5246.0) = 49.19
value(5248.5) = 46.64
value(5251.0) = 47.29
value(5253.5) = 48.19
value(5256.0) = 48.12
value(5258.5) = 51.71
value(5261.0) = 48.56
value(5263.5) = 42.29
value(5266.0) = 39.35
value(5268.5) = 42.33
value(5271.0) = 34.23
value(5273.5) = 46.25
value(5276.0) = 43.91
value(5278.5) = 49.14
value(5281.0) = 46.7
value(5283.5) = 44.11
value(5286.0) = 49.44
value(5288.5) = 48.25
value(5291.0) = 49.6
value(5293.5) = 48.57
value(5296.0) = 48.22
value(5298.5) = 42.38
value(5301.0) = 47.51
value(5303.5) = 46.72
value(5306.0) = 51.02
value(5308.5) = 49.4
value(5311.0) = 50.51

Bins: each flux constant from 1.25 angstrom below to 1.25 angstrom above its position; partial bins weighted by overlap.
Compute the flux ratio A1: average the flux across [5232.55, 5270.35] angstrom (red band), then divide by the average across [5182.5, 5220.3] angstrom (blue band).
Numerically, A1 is 1.1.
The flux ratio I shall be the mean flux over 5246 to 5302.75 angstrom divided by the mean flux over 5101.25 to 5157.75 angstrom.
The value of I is 1.0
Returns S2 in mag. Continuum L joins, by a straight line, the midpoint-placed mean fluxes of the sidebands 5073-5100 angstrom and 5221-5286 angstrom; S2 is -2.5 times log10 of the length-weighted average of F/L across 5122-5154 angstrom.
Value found 0.03 mag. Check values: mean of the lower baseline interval 46.7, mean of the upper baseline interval 46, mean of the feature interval 45.2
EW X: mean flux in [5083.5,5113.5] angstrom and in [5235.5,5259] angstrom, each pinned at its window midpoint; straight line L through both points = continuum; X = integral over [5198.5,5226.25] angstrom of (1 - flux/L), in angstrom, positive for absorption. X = 1.3 angstrom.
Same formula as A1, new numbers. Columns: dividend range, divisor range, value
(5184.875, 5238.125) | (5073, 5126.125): 0.95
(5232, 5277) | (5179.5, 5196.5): 1.16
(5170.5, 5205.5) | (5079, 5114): 0.86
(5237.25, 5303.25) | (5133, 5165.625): 1.03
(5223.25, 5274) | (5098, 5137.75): 0.98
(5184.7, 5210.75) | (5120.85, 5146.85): 0.94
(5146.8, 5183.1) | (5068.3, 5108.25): 0.88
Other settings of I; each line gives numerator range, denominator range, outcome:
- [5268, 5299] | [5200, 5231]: 1.01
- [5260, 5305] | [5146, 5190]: 1.12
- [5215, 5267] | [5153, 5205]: 1.14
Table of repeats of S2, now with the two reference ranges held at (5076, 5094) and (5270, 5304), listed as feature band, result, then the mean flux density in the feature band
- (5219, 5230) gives 0.014 mag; 45.8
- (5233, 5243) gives -0.030 mag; 47.6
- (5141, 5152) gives 0.035 mag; 45.2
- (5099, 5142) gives 0.011 mag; 46.3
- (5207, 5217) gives 0.032 mag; 45.1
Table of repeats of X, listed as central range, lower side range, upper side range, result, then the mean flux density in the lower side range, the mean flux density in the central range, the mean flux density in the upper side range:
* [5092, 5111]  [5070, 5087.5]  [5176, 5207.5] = -0.7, 46.1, 46.8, 42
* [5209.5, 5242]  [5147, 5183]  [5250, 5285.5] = -2.1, 41.2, 46.3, 45.2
